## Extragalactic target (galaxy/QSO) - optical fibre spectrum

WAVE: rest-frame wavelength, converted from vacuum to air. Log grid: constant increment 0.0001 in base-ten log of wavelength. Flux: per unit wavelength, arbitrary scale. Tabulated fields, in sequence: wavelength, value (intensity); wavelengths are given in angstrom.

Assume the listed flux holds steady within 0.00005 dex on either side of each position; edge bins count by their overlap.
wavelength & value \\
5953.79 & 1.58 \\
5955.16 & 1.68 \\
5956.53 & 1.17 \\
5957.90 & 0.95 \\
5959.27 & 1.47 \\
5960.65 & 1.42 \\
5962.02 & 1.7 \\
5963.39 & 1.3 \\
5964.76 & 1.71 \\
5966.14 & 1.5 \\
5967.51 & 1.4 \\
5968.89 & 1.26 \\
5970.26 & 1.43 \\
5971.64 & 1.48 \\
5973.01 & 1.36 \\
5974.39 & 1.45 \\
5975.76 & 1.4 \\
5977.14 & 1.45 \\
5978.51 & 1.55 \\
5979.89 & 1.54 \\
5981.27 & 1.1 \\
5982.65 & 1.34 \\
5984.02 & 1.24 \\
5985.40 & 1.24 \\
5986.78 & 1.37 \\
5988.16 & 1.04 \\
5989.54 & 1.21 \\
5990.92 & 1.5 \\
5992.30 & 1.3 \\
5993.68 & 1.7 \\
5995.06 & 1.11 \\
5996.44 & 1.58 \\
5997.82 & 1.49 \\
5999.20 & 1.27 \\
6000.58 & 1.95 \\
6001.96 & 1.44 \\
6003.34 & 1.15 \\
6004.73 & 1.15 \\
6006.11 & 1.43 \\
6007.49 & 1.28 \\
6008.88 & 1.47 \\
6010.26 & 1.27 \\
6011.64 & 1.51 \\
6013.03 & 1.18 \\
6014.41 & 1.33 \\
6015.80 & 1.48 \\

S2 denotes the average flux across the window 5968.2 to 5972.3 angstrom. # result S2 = 1.39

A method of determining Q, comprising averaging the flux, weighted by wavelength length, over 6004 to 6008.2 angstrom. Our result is 1.28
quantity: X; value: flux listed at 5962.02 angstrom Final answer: 1.7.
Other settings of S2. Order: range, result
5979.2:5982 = 1.32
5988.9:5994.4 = 1.43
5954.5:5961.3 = 1.34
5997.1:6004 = 1.46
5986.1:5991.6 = 1.28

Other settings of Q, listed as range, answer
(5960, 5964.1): 1.48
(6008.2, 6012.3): 1.42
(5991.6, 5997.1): 1.42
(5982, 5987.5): 1.3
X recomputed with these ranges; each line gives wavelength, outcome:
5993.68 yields 1.7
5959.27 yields 1.47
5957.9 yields 0.95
